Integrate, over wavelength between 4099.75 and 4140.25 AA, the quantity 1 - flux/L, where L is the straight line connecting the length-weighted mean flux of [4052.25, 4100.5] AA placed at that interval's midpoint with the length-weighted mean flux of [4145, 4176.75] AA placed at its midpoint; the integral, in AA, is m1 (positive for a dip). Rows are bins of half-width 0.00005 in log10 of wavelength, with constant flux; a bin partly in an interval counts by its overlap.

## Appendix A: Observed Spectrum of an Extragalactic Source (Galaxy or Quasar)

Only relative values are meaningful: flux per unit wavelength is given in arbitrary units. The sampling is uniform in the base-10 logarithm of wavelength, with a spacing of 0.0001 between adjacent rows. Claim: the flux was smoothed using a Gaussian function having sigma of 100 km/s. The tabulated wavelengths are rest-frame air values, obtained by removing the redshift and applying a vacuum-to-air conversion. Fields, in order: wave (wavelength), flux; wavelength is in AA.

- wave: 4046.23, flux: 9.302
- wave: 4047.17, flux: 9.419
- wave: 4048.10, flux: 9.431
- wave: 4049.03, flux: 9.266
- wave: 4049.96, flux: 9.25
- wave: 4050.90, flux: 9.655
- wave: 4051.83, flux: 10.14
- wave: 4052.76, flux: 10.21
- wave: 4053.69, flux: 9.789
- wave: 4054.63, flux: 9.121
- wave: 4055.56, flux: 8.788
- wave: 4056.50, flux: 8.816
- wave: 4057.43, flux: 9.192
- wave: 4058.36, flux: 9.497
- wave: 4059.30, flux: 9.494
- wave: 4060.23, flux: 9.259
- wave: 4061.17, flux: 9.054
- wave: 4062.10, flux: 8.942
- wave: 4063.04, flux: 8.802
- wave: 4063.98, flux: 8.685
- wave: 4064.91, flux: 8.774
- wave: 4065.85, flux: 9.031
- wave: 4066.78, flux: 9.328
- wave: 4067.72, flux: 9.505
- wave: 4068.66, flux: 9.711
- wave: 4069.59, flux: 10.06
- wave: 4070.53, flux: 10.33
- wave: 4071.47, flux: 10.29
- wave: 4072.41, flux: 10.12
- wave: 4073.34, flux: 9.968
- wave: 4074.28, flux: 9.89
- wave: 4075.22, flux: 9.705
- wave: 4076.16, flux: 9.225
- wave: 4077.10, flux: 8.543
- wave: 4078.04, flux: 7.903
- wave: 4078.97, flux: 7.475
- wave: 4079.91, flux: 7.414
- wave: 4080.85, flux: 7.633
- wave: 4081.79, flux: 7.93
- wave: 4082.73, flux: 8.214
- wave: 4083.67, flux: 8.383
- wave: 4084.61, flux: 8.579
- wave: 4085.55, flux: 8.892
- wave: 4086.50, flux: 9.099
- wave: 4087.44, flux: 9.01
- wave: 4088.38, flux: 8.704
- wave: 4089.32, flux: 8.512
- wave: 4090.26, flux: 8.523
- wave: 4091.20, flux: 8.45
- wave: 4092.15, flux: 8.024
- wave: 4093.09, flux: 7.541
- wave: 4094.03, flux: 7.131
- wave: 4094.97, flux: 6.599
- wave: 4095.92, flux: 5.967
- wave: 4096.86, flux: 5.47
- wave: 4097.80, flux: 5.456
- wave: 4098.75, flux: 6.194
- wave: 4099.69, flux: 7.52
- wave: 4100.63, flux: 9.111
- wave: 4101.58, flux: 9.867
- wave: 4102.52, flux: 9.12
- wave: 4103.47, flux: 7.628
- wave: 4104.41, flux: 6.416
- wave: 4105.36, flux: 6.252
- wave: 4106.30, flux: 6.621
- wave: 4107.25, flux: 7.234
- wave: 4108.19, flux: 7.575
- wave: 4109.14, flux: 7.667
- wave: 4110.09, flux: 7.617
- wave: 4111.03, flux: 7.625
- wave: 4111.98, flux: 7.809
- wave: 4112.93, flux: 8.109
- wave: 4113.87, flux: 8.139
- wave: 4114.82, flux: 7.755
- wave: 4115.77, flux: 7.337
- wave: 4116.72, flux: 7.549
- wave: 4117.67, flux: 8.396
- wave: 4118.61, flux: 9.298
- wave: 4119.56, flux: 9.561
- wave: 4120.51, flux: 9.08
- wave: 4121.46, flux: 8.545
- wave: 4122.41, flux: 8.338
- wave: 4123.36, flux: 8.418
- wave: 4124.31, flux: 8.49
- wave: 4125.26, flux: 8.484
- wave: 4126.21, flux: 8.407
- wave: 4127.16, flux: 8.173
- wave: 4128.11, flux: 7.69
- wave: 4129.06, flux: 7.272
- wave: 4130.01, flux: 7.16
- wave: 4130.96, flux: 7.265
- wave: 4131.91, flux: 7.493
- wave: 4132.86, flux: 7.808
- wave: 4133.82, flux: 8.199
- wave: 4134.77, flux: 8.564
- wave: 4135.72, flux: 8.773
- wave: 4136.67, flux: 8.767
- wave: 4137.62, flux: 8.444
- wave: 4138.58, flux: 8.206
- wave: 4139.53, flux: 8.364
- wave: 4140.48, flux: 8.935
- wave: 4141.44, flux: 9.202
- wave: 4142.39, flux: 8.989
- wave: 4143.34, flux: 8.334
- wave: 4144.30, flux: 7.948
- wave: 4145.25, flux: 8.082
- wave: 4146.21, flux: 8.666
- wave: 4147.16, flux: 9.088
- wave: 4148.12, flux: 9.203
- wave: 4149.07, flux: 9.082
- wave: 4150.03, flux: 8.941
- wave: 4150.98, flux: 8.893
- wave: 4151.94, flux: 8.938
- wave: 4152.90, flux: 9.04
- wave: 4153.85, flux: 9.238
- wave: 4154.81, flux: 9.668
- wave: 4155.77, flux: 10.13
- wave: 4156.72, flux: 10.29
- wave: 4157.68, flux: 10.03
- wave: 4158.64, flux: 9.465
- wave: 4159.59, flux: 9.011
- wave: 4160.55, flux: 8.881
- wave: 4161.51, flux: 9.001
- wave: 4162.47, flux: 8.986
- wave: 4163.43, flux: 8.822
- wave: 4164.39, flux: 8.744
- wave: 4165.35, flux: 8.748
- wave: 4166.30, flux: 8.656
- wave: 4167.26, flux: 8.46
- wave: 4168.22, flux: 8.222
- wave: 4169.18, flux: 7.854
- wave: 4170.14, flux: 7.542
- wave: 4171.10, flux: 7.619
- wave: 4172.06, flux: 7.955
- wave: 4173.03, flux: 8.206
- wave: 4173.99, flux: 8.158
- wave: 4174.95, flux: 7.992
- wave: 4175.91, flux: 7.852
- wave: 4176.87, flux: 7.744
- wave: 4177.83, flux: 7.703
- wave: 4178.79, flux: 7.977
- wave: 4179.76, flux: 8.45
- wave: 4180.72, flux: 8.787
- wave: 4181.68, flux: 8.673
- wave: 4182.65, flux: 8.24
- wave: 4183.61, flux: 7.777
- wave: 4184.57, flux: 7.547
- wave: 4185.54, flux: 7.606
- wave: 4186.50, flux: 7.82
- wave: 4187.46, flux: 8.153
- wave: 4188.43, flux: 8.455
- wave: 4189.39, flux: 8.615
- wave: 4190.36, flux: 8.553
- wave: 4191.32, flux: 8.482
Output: 2.9 AA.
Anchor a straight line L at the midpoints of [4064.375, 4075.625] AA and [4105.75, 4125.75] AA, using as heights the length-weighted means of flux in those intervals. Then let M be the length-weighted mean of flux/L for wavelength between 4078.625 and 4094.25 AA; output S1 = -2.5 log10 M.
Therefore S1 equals 0.11 mag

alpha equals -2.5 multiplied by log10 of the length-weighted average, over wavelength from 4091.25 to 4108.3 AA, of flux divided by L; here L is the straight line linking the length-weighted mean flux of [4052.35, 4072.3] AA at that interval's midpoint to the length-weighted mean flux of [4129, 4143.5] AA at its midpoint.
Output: 0.21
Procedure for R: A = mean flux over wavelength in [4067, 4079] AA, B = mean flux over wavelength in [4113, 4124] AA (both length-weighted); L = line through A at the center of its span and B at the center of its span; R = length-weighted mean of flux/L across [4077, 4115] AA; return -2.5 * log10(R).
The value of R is 0.16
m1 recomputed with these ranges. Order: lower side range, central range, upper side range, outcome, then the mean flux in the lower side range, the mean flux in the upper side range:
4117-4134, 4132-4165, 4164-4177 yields -2.9 AA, 8.22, 8.13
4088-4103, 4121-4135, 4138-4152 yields 0.6 AA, 7.63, 8.71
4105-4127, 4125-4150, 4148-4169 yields 0.7 AA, 8.03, 9.09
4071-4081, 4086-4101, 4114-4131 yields 1.9 AA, 8.97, 8.2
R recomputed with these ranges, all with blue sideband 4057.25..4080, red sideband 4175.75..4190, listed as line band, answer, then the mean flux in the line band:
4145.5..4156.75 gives -0.10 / 9.2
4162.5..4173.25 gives 0.00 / 8.29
